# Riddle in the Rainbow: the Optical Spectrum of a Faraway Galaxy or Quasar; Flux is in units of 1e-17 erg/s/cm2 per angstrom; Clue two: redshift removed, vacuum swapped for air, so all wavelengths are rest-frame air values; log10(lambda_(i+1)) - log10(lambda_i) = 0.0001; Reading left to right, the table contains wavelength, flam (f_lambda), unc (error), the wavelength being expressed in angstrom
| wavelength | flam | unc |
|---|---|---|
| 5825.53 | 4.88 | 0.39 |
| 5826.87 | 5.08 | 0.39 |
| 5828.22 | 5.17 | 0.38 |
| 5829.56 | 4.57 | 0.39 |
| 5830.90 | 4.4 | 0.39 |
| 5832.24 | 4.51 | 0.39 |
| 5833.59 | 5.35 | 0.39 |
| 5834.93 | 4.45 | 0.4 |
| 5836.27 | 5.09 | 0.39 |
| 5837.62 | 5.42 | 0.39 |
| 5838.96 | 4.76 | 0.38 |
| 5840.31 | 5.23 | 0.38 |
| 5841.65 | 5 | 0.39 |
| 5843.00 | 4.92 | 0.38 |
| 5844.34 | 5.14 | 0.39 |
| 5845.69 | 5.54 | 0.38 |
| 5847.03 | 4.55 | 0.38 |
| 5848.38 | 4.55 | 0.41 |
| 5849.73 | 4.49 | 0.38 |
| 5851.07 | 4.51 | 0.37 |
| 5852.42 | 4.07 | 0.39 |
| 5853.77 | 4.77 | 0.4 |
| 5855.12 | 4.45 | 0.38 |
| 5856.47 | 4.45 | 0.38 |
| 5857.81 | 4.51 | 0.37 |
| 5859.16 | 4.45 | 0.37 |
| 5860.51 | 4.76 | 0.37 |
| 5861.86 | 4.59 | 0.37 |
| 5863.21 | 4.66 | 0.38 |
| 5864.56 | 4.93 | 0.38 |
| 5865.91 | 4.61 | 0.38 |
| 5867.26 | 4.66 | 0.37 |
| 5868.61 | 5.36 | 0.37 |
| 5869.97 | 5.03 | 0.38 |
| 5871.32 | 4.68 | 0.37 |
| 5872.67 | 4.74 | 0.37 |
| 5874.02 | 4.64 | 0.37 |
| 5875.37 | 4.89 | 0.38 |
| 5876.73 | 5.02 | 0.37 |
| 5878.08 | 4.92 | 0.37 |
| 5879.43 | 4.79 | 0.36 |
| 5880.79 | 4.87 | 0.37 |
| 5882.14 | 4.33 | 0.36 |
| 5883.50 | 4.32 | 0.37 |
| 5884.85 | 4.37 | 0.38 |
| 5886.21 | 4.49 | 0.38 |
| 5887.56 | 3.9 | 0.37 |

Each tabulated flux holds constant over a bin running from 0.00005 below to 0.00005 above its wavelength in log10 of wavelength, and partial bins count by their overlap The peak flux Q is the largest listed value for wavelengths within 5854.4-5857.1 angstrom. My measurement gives 4.45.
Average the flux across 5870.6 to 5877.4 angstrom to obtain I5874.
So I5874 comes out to 4.8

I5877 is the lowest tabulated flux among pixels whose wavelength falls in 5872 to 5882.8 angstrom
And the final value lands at 4.33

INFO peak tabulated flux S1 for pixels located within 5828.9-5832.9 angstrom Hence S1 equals 4.57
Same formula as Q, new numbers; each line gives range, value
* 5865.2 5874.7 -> 5.36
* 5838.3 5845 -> 5.23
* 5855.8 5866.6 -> 4.93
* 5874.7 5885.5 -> 5.02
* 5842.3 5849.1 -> 5.54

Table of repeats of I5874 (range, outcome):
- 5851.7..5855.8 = 4.42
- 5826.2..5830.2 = 4.94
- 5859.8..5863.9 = 4.67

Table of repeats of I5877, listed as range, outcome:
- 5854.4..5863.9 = 4.45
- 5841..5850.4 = 4.49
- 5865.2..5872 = 4.61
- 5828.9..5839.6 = 4.4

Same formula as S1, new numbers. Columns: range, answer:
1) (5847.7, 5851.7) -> 4.55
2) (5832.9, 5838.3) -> 5.42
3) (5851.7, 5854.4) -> 4.77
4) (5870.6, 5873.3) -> 4.74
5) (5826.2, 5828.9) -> 5.17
